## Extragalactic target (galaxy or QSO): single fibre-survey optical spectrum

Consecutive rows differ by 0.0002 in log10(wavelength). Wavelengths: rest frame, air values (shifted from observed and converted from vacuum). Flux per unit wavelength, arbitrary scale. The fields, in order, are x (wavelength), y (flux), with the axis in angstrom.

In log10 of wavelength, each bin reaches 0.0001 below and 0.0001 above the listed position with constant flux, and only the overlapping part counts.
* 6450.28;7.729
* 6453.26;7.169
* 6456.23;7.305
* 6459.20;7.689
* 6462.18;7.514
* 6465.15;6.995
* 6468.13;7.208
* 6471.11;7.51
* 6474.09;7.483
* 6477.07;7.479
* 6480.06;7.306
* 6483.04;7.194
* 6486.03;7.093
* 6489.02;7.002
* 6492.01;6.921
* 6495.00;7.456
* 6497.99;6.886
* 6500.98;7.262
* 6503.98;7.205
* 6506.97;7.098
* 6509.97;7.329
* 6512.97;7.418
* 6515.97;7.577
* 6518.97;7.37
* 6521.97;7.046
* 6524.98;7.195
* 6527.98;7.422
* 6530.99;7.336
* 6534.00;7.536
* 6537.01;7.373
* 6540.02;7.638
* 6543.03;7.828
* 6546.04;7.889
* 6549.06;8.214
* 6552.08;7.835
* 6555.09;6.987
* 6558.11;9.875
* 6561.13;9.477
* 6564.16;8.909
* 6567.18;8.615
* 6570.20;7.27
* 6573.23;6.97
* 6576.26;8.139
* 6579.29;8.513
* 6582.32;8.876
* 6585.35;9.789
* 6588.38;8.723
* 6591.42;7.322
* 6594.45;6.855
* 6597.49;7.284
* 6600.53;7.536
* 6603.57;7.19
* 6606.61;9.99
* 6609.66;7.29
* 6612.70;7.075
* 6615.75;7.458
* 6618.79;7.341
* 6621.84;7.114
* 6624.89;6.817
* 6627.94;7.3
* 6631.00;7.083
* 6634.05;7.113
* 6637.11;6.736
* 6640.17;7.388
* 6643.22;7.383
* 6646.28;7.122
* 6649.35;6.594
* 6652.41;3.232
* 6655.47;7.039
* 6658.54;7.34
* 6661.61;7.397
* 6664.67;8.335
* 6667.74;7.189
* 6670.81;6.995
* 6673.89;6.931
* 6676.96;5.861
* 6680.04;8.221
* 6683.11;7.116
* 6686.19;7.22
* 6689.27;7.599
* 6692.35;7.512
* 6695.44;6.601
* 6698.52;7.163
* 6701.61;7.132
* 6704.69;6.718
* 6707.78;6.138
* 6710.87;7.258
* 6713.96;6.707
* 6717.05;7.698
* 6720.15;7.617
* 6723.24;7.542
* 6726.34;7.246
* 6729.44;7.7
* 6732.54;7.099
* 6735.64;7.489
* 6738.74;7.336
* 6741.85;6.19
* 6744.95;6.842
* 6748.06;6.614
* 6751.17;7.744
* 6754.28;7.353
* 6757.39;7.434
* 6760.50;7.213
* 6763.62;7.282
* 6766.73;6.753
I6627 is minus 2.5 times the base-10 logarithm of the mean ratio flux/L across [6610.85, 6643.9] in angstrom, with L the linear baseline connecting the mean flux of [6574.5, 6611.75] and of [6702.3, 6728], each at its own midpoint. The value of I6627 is 0.10 mag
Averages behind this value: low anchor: 8.1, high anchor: 7.12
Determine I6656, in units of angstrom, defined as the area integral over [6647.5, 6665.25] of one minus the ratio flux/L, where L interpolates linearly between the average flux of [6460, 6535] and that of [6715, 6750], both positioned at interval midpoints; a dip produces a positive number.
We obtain 1.61 angstrom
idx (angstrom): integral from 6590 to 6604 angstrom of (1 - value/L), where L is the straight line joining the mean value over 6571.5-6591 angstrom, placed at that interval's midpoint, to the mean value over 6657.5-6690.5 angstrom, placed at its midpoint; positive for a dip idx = 1.68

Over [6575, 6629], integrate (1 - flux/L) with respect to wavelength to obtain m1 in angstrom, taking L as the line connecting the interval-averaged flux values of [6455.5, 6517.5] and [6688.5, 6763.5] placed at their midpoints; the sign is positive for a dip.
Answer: -4.4 angstrom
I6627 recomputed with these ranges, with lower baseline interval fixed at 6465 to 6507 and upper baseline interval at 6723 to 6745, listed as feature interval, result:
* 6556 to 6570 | -0.234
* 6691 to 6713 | 0.041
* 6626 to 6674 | 0.038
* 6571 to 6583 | -0.116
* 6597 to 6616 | -0.076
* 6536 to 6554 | -0.085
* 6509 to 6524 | -0.019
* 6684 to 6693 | -0.033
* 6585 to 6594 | -0.148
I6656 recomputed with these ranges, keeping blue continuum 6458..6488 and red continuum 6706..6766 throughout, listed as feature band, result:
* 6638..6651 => 0.3 angstrom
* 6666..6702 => 0.4 angstrom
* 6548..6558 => -0.9 angstrom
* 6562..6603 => -4.5 angstrom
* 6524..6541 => -0.3 angstrom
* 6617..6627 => 0.2 angstrom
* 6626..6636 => 0.1 angstrom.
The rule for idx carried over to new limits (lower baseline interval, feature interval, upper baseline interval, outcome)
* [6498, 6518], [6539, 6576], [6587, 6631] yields -3.7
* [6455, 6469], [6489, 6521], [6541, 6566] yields 2.4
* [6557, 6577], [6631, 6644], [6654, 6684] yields 0.8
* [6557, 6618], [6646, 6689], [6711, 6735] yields 4.3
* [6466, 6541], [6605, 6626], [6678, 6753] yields -1.1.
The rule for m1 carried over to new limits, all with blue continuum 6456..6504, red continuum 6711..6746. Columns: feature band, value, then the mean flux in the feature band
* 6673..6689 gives 0.27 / 7.12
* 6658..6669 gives -0.54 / 7.6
